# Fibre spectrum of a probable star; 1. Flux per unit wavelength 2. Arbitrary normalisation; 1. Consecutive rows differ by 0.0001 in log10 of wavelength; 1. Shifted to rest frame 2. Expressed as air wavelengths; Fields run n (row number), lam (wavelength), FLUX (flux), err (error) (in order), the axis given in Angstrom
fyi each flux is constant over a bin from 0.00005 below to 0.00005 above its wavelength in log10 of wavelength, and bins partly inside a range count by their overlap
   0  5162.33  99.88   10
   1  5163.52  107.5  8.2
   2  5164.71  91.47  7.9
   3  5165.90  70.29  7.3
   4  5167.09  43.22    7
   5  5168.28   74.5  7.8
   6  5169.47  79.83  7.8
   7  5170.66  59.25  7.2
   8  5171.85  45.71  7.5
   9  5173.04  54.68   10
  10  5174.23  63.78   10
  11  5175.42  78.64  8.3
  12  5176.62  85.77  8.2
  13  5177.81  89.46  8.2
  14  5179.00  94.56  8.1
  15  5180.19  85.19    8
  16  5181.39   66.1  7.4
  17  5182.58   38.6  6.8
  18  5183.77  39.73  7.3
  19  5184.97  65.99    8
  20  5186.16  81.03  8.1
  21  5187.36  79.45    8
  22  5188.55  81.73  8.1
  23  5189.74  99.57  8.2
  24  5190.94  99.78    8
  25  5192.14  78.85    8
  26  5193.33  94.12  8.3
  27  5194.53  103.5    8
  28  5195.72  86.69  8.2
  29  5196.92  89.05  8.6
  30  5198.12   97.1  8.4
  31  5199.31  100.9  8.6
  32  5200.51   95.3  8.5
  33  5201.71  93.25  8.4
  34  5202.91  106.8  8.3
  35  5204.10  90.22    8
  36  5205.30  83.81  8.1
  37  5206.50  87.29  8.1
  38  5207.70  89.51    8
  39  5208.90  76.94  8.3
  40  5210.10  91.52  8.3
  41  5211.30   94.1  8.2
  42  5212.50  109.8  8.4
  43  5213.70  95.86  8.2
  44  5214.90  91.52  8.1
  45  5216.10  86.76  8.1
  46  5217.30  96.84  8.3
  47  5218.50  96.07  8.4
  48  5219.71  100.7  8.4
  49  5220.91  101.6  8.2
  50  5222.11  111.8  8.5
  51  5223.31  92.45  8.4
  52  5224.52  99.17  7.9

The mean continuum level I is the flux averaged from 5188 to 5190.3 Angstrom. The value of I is 90.9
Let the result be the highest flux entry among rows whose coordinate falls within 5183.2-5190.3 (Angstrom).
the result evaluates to 99.57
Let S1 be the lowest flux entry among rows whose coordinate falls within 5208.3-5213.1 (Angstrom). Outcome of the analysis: 76.94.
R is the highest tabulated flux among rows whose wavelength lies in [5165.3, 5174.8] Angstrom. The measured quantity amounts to 79.83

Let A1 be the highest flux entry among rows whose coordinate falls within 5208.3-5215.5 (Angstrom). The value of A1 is 109.8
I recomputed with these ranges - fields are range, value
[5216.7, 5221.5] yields 98.7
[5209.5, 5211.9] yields 92.8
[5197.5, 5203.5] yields 98.6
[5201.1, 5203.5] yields 99.8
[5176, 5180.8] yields 88.5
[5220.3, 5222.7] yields 107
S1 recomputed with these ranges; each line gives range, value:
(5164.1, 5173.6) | 43.22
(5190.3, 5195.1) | 78.85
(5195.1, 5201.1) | 86.69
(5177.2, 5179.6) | 89.46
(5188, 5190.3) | 81.73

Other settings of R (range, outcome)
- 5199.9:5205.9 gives 106.8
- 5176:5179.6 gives 94.56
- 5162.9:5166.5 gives 107.5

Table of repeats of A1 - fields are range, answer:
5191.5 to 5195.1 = 103.5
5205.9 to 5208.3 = 89.51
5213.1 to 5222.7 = 111.8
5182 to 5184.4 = 39.73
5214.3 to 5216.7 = 91.52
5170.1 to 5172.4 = 59.25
